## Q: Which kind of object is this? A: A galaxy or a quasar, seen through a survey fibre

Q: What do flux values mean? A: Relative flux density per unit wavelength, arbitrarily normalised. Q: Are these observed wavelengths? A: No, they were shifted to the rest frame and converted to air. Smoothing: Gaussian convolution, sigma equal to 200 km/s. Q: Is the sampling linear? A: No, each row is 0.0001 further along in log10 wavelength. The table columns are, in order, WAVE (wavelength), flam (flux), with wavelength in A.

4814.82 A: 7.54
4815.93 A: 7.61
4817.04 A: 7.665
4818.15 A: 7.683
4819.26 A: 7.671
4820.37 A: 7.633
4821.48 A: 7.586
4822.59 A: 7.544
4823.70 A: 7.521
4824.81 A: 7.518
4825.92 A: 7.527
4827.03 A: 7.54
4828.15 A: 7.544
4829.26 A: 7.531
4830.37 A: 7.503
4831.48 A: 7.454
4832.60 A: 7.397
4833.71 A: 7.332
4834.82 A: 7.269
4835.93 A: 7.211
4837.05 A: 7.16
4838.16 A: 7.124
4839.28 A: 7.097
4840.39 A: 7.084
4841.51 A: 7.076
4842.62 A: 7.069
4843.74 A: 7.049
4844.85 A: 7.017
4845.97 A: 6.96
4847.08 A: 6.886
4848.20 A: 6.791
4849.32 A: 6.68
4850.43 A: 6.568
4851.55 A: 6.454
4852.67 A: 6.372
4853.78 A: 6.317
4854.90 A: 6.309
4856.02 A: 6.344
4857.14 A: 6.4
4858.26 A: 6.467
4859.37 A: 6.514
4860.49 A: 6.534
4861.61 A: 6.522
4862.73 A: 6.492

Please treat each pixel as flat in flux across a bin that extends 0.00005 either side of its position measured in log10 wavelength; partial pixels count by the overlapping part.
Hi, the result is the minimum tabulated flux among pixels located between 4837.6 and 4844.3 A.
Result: 7.049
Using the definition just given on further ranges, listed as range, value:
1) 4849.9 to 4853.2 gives 6.372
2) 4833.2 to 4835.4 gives 7.269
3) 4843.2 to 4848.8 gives 6.791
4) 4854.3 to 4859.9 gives 6.309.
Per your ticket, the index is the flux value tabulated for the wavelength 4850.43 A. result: 6.568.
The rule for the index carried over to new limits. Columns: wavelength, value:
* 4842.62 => 7.069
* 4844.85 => 7.017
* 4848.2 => 6.791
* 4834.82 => 7.269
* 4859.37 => 6.514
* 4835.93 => 7.211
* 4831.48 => 7.454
